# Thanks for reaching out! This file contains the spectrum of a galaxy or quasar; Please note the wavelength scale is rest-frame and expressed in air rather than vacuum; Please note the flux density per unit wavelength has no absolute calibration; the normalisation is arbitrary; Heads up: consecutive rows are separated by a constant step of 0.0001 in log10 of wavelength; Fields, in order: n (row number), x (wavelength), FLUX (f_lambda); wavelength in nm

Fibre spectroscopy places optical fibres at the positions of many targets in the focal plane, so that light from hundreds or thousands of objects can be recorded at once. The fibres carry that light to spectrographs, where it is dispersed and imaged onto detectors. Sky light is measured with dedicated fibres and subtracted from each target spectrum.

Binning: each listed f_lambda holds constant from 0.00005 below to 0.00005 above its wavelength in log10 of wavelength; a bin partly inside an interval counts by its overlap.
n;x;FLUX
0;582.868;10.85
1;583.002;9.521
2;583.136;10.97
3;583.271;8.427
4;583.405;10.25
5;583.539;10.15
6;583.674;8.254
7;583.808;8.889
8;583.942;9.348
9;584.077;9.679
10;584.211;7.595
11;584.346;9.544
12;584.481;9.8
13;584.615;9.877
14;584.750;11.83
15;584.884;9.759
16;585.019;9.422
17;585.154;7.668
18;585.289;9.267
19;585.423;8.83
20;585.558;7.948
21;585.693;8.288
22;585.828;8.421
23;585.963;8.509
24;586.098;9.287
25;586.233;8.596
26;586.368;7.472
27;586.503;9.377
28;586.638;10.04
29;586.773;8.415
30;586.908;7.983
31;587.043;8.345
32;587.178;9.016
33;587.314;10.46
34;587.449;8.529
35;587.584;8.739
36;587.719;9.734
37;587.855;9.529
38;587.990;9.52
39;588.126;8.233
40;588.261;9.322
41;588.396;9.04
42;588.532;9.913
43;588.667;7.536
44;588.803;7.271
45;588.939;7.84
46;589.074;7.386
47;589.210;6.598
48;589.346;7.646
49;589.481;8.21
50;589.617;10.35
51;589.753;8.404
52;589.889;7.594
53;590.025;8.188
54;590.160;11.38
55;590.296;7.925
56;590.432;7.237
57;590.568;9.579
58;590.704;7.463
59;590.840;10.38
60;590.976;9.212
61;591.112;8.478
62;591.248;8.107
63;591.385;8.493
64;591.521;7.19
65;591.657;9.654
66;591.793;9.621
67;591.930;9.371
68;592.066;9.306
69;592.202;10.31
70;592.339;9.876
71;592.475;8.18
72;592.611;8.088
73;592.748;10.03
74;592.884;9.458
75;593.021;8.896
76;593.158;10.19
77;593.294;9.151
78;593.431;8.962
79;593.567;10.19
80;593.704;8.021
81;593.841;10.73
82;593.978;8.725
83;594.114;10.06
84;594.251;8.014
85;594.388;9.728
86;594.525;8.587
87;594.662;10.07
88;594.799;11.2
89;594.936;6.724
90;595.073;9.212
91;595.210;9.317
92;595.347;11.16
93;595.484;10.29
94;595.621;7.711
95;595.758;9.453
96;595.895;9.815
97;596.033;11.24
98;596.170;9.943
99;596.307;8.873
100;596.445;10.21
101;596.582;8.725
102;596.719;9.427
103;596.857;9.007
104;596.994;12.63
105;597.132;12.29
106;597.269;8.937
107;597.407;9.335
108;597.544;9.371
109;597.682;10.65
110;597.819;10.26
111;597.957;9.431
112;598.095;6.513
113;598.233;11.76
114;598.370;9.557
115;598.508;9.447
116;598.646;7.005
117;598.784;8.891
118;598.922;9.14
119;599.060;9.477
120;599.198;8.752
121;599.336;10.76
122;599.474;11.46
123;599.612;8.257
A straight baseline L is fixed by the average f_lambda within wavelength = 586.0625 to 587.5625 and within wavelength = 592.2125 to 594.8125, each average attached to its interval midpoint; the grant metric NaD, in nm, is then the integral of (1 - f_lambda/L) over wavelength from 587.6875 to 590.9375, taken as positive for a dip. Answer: 0.163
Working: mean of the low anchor 8.85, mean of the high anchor 9.36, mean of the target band 8.59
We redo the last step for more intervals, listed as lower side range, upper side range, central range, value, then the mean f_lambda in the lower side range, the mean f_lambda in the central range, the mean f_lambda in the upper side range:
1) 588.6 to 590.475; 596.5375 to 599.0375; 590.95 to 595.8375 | -0.23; 8.12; 9.22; 9.58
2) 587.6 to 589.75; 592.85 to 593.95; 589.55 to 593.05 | 0.03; 8.54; 8.95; 9.42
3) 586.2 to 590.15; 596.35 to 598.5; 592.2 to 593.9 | -0.01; 8.64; 9.35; 9.85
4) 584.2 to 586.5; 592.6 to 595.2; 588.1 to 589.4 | 0.15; 8.99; 8.08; 9.29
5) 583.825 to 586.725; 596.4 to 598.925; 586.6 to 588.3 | 0.02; 9.07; 9.05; 9.62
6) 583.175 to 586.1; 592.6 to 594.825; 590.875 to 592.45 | 0.05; 9.15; 9.06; 9.42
